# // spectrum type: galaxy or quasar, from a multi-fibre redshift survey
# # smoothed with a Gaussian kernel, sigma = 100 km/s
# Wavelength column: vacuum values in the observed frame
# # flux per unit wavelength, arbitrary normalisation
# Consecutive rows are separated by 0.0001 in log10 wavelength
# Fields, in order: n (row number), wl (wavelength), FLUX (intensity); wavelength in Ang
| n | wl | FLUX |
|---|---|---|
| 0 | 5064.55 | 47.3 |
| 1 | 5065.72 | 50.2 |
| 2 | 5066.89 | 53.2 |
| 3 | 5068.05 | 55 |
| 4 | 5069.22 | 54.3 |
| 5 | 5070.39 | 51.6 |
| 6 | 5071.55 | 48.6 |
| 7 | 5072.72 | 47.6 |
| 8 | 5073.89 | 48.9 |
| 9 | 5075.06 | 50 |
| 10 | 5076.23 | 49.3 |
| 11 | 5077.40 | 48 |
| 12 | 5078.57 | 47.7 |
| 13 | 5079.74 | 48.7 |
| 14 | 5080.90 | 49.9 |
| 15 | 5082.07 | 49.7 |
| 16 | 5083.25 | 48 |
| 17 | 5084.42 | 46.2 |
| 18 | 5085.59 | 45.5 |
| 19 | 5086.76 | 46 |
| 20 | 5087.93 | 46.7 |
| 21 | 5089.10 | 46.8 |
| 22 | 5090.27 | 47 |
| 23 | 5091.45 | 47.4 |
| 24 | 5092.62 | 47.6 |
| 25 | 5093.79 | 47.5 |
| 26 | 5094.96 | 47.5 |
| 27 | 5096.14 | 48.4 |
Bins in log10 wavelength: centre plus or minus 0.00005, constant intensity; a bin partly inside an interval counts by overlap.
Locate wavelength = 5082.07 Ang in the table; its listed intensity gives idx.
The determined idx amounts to 49.7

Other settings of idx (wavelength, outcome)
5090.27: 47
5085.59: 45.5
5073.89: 48.9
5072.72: 47.6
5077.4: 48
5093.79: 47.5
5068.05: 55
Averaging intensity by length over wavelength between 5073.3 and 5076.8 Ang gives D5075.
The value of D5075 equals 49.3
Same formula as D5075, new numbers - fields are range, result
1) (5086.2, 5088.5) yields 46.4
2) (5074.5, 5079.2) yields 48.7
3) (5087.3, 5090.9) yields 46.8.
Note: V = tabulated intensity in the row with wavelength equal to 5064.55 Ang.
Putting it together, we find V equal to 47.3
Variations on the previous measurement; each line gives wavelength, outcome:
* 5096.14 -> 48.4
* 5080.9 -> 49.9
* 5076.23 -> 49.3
